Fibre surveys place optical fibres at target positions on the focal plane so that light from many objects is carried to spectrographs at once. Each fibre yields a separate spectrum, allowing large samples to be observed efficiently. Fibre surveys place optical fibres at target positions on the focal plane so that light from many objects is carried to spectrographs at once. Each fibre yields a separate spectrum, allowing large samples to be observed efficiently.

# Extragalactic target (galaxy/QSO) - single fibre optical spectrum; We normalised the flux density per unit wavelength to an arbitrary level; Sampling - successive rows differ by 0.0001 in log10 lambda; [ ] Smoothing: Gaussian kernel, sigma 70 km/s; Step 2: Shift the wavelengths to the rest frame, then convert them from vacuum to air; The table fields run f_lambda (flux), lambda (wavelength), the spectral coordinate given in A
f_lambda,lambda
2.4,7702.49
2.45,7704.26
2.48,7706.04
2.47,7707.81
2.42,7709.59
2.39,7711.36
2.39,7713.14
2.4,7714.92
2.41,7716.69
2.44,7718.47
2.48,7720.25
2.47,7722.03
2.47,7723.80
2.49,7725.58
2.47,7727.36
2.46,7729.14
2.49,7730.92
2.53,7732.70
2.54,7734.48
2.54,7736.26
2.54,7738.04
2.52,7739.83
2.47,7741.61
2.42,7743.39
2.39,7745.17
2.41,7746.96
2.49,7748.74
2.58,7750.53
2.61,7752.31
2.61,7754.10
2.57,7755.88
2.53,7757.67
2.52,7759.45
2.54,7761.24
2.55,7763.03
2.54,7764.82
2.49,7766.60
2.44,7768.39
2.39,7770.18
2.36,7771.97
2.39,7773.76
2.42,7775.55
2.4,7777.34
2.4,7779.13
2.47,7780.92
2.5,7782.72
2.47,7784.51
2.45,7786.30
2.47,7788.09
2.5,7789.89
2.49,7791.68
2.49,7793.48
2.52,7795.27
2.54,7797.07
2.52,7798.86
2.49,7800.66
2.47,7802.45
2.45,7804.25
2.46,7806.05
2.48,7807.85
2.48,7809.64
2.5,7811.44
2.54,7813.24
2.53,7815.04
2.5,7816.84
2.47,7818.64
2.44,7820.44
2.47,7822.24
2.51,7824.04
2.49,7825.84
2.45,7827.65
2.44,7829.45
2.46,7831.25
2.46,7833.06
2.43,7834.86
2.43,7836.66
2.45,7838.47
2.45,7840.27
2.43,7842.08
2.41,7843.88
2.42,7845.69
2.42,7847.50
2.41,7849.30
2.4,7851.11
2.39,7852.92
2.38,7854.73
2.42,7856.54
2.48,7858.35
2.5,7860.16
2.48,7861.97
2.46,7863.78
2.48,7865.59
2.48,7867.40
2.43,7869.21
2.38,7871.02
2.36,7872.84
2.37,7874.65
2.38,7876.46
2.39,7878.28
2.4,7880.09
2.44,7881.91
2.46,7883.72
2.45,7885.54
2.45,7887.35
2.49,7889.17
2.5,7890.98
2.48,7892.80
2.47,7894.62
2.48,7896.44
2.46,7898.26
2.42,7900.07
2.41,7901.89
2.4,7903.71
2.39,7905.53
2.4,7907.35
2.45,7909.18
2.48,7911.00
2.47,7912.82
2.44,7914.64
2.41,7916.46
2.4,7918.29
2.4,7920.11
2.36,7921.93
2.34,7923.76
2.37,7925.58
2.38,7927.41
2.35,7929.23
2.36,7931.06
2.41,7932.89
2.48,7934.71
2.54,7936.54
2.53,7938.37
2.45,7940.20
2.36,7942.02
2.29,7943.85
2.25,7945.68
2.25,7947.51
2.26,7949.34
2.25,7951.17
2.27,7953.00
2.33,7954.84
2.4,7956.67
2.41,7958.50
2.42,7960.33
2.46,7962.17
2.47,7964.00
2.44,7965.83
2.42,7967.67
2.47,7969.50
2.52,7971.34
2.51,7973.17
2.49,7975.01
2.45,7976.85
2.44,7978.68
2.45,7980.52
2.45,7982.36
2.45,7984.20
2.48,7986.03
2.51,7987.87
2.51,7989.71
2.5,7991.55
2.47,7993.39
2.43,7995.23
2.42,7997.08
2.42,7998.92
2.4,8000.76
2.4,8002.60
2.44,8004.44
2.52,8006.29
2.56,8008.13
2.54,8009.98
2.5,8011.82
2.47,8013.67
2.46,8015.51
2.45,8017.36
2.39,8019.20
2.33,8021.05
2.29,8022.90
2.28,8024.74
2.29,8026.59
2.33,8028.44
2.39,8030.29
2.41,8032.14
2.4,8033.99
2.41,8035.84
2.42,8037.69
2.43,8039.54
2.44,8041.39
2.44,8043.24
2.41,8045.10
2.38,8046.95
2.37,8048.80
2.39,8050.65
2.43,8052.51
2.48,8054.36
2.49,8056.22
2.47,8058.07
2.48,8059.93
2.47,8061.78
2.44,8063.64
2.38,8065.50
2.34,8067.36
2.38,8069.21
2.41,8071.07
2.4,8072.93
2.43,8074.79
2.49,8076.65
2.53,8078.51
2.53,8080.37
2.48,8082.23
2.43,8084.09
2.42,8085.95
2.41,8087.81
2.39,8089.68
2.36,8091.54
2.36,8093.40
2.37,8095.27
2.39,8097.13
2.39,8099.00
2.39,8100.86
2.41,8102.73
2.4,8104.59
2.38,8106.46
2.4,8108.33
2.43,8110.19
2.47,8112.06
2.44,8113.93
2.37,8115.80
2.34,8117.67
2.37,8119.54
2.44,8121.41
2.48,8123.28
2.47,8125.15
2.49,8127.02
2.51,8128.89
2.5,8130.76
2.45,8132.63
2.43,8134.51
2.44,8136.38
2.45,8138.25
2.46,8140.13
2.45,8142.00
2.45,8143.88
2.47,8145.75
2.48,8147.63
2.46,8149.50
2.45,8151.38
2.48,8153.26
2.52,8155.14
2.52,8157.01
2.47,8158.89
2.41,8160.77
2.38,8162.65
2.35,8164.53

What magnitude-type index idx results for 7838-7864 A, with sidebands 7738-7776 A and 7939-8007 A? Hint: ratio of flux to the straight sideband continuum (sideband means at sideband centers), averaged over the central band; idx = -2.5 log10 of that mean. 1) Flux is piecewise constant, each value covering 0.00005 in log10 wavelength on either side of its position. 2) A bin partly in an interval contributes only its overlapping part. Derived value 0.01 mag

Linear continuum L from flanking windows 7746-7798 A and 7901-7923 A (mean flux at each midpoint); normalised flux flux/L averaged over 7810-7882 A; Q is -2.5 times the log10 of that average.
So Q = 0.00 mag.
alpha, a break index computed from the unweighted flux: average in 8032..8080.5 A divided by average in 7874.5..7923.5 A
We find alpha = 1.0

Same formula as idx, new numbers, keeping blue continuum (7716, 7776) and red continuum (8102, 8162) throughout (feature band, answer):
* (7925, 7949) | 0.04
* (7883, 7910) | 0.01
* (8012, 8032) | 0.04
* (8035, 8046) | 0.01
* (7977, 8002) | 0.00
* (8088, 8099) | 0.03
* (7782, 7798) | 0.00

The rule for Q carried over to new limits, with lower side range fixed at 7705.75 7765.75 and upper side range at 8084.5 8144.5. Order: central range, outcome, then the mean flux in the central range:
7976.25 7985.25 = 0.00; 2.45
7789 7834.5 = 0.00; 2.49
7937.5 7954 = 0.06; 2.32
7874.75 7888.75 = 0.02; 2.42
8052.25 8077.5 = 0.00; 2.43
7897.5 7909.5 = 0.02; 2.42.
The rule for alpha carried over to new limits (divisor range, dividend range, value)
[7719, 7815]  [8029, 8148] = 0.98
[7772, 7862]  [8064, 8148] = 0.99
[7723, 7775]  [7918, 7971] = 0.96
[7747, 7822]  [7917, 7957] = 0.95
